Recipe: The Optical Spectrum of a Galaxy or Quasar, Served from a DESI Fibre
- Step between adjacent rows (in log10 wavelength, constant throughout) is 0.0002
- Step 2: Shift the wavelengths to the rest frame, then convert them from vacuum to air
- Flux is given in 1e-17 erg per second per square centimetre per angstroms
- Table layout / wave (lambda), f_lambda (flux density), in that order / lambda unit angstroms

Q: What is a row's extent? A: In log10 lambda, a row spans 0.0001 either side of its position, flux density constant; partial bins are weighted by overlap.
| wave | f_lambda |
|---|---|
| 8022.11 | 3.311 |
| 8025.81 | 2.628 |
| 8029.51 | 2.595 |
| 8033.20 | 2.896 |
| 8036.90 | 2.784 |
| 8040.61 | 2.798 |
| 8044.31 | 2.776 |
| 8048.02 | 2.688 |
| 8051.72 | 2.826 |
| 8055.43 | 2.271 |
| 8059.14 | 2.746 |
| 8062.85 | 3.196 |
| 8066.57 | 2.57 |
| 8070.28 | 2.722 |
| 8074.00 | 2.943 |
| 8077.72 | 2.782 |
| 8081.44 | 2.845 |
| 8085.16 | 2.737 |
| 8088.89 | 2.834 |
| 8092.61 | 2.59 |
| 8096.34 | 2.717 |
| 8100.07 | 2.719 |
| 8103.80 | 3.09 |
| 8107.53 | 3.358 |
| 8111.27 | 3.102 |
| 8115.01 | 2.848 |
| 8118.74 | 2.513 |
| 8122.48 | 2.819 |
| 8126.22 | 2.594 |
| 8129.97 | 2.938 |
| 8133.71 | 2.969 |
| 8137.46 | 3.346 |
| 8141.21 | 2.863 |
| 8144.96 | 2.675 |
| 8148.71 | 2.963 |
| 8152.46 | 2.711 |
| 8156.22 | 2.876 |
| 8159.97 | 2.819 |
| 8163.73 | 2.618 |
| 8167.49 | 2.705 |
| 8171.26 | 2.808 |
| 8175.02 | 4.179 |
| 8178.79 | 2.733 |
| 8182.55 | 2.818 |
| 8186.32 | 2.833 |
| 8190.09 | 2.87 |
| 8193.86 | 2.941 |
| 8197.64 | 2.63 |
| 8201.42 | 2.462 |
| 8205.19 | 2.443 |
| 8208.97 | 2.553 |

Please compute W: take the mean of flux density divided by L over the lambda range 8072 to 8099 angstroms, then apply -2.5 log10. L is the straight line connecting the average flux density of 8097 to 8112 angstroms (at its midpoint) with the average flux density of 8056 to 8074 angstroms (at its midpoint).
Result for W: 0.05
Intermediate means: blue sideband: 2.78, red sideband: 3.04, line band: 2.78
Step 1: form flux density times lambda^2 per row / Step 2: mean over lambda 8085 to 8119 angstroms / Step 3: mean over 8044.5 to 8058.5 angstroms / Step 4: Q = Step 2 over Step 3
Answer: 1.1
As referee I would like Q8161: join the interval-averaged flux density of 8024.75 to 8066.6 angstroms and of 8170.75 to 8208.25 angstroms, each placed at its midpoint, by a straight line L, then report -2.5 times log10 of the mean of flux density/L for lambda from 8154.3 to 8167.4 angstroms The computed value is 0.03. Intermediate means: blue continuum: 2.74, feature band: 2.76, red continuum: 2.86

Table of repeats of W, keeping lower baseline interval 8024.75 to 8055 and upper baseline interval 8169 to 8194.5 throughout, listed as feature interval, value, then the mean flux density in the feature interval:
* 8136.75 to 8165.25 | 0.04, 2.84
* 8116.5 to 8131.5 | 0.07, 2.71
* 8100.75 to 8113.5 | -0.09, 3.13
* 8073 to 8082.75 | -0.02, 2.85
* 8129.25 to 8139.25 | -0.06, 3.1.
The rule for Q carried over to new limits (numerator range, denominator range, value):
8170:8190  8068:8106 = 1.12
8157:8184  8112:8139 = 1.04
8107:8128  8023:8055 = 1.06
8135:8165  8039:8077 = 1.06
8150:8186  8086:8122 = 1.04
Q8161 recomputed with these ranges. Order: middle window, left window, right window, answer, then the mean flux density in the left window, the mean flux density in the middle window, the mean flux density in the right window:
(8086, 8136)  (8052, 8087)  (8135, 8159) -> -0.007 mag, 2.76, 2.85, 2.9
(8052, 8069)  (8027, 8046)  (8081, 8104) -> 0.022 mag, 2.77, 2.71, 2.77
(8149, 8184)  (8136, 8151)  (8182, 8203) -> -0.025 mag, 2.94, 2.92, 2.76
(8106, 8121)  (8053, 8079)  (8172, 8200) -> -0.038 mag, 2.75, 2.94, 2.98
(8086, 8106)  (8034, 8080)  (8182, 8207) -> -0.020 mag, 2.76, 2.8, 2.71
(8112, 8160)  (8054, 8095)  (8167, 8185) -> 0.036 mag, 2.75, 2.85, 3.07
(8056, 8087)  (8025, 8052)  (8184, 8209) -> -0.023 mag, 2.75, 2.8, 2.69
